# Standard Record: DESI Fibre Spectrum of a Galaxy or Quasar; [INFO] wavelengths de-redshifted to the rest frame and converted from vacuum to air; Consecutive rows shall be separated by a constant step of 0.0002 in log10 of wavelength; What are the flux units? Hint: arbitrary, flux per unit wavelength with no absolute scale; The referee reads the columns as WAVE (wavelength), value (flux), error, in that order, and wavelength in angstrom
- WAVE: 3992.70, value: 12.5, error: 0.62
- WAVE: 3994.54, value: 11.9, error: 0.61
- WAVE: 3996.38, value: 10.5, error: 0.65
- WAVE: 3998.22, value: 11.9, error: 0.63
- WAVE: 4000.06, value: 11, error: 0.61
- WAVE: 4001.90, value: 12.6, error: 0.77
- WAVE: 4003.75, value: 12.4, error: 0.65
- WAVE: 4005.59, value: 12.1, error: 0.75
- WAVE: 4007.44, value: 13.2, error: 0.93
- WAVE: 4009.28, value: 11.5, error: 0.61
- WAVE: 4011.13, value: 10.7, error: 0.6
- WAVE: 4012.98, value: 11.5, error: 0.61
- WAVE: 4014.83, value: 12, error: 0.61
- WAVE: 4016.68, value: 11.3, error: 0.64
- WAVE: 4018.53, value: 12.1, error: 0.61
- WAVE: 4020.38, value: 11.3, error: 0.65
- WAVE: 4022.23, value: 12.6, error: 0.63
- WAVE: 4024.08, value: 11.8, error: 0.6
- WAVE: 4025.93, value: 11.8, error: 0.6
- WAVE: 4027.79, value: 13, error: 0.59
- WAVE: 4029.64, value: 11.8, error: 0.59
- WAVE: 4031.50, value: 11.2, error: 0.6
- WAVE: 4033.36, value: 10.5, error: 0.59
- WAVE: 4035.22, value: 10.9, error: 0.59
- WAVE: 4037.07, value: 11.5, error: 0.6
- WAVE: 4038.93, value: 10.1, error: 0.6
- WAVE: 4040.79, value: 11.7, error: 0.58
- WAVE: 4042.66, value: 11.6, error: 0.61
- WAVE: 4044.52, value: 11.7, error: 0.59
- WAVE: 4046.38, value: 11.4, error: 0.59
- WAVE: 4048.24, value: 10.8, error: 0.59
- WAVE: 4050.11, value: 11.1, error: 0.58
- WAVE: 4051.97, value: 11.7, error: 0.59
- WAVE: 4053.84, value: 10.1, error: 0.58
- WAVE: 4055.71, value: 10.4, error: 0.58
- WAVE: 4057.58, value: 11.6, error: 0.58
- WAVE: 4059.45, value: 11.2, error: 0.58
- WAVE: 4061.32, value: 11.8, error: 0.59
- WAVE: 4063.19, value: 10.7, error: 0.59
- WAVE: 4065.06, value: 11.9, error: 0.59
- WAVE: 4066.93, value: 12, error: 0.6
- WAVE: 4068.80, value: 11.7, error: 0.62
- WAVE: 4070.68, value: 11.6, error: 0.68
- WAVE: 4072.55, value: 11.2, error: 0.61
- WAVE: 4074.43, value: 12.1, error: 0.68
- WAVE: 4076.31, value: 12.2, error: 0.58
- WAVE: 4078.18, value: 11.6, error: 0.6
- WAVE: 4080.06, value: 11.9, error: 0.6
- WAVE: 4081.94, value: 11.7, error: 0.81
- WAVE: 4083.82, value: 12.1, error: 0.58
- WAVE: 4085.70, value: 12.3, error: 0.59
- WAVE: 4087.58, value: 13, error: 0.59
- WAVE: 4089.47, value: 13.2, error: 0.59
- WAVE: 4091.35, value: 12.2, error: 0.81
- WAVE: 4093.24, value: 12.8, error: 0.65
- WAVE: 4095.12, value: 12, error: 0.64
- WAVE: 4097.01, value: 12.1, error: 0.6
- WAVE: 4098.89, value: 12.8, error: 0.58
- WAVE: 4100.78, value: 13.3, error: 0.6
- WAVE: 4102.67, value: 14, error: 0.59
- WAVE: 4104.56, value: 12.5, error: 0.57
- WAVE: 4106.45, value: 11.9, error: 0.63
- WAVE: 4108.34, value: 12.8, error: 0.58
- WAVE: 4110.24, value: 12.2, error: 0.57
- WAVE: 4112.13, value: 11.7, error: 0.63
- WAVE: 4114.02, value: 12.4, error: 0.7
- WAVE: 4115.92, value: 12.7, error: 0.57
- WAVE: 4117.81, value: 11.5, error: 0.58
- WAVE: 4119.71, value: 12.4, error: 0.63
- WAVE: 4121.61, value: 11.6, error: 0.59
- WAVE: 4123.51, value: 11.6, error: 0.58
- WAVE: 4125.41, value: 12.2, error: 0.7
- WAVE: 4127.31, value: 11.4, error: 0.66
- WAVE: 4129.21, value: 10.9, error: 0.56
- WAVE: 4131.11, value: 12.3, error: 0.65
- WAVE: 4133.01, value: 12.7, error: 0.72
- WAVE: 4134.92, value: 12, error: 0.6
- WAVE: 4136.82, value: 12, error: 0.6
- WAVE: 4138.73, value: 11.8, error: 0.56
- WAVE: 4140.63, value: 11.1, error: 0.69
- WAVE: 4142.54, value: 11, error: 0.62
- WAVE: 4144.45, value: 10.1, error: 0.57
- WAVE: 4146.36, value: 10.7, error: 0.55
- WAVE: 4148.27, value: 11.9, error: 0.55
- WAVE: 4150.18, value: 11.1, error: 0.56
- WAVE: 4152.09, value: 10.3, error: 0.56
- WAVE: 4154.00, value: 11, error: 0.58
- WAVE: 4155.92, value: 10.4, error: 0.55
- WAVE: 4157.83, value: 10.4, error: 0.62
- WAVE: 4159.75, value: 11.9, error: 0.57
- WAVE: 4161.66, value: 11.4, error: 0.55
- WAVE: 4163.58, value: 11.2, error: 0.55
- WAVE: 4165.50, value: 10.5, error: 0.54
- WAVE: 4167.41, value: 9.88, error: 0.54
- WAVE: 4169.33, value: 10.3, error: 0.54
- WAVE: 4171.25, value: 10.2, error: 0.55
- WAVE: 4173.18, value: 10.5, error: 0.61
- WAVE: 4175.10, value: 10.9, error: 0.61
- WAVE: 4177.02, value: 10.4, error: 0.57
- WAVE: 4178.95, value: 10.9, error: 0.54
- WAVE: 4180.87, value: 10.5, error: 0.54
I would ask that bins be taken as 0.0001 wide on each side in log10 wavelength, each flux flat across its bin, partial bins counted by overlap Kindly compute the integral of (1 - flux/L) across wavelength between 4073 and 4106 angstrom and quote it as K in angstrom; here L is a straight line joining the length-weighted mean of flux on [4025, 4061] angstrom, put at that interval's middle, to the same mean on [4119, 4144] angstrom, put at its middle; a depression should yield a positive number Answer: -2.6 angstrom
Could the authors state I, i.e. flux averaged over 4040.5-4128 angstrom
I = 11.9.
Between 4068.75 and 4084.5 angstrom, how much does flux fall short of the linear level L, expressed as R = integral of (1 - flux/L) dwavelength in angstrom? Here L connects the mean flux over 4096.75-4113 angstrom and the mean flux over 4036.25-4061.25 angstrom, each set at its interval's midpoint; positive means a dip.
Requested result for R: 0.13 angstrom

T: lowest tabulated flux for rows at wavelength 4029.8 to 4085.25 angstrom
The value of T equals 10.1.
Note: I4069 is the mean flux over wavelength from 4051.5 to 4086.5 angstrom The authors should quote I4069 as 11.6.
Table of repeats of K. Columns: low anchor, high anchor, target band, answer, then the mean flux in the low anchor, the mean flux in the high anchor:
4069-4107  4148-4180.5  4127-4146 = -0.3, 12.3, 10.7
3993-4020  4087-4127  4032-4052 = 1.4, 11.8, 12.4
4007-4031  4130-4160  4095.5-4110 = -1.6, 11.9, 11.3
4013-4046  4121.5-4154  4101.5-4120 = -1.5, 11.6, 11.4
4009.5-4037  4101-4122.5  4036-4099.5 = 1.6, 11.6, 12.4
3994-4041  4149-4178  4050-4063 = 0.3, 11.6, 10.7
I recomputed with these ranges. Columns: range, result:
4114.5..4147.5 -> 11.7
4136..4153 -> 11.1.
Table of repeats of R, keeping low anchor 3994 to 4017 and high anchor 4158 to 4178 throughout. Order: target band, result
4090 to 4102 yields -1.5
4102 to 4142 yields -3.8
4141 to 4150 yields -0.1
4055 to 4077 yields -0.4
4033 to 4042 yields 0.4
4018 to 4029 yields -0.4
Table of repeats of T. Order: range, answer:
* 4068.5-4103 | 11.2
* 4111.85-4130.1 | 10.9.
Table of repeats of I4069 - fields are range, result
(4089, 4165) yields 11.8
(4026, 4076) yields 11.4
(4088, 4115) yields 12.6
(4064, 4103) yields 12.2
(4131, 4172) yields 11.1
